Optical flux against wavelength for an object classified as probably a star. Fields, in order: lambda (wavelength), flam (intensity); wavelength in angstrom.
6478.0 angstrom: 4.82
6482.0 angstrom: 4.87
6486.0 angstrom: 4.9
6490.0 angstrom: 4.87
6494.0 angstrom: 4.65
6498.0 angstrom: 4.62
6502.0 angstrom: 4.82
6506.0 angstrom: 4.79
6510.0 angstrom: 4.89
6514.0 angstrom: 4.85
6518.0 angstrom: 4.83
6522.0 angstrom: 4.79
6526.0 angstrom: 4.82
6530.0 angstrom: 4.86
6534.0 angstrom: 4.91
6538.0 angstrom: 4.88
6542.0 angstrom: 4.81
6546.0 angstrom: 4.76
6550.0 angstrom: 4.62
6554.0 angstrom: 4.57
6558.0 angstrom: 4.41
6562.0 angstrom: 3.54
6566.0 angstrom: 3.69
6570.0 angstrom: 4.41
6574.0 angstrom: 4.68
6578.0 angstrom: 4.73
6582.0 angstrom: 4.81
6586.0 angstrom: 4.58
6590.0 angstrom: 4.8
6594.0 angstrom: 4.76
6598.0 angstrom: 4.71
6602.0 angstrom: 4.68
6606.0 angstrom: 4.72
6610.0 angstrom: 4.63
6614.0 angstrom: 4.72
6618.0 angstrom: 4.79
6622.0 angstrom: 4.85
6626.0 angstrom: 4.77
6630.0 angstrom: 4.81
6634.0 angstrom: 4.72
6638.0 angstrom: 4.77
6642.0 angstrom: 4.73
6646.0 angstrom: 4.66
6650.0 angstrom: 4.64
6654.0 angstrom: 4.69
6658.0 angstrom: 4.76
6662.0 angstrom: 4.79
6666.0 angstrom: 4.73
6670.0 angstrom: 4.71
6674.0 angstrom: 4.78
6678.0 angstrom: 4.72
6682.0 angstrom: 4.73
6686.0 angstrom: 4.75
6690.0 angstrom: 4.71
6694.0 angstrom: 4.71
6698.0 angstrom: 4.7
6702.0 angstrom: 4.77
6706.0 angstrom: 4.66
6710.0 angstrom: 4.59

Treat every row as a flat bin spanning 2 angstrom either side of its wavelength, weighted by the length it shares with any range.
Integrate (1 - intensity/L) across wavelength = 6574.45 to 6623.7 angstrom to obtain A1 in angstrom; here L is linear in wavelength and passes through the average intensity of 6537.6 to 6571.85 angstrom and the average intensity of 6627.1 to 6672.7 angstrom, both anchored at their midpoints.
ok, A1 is -2.0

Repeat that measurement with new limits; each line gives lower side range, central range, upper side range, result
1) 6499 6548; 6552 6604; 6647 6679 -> 3.24 angstrom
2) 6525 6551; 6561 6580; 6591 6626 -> 2.12 angstrom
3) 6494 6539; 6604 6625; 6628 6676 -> 0.05 angstrom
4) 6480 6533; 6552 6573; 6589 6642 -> 2.76 angstrom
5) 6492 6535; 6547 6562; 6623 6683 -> 1.15 angstrom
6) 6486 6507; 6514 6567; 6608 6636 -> 1.75 angstrom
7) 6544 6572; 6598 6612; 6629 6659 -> -0.50 angstrom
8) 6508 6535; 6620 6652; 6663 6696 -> 0.13 angstrom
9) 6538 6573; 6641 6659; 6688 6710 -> -0.38 angstrom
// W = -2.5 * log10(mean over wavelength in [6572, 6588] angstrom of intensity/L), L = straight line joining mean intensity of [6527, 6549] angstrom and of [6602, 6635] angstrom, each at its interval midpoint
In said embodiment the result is 0.02 mag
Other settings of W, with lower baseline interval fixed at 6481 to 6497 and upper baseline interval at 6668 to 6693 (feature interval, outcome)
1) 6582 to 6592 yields 0.01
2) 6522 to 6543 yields -0.01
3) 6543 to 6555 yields 0.03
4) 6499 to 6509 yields 0.00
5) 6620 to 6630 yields -0.01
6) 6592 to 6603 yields 0.01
